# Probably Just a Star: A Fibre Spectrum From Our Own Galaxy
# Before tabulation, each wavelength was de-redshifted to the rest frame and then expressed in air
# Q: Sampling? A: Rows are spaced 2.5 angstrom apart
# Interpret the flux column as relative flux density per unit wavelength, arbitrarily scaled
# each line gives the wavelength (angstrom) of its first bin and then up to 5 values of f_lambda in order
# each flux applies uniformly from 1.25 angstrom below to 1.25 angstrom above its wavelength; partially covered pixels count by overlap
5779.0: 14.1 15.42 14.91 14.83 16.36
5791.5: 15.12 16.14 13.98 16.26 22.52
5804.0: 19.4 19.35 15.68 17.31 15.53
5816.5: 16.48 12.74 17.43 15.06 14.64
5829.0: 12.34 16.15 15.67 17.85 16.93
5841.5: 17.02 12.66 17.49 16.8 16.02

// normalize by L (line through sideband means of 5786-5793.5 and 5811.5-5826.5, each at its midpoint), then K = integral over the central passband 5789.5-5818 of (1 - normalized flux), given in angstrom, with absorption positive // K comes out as -2.7 angstrom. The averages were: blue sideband 15.6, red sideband 15.5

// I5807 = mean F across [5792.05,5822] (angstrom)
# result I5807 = 16.8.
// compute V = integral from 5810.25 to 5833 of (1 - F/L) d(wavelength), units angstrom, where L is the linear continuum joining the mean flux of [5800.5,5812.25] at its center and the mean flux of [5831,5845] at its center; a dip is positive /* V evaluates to 2.88 angstrom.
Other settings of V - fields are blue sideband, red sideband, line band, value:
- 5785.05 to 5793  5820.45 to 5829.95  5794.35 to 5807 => -2.3 angstrom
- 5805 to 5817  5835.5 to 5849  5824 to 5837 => 1.1 angstrom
